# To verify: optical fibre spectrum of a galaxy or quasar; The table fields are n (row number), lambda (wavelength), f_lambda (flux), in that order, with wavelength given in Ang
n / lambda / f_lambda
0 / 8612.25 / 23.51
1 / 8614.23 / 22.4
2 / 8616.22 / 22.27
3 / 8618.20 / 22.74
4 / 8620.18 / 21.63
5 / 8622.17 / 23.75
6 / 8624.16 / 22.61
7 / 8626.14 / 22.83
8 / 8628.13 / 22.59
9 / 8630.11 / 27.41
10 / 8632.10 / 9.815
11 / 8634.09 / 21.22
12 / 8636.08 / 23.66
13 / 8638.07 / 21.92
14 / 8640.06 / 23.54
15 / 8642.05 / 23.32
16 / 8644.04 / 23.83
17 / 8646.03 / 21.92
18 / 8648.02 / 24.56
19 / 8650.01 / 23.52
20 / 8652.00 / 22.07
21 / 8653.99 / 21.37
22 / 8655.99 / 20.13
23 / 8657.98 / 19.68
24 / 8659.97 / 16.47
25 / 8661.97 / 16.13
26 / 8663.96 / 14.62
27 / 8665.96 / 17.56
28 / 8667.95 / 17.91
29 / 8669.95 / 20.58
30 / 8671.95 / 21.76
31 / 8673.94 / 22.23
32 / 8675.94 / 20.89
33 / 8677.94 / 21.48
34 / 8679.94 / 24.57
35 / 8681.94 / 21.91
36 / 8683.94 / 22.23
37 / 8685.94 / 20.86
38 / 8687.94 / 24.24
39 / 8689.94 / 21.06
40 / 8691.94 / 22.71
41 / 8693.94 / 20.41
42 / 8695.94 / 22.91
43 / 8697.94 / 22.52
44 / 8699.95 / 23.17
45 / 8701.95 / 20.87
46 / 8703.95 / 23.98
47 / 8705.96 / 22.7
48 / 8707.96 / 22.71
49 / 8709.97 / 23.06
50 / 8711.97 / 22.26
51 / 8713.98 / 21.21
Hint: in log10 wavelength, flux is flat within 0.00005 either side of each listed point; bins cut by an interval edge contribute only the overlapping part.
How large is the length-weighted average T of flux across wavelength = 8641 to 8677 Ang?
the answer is 20.5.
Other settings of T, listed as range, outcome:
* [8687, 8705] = 22.4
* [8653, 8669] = 18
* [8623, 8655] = 22.3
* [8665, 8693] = 21.4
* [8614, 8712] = 21.6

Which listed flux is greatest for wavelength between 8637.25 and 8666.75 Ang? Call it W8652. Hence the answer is 24.56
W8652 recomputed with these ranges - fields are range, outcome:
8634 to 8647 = 23.83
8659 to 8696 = 24.57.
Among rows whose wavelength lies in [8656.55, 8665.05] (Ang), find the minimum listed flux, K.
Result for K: 14.62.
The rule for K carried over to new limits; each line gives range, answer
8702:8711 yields 22.7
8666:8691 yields 17.91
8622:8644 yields 9.815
